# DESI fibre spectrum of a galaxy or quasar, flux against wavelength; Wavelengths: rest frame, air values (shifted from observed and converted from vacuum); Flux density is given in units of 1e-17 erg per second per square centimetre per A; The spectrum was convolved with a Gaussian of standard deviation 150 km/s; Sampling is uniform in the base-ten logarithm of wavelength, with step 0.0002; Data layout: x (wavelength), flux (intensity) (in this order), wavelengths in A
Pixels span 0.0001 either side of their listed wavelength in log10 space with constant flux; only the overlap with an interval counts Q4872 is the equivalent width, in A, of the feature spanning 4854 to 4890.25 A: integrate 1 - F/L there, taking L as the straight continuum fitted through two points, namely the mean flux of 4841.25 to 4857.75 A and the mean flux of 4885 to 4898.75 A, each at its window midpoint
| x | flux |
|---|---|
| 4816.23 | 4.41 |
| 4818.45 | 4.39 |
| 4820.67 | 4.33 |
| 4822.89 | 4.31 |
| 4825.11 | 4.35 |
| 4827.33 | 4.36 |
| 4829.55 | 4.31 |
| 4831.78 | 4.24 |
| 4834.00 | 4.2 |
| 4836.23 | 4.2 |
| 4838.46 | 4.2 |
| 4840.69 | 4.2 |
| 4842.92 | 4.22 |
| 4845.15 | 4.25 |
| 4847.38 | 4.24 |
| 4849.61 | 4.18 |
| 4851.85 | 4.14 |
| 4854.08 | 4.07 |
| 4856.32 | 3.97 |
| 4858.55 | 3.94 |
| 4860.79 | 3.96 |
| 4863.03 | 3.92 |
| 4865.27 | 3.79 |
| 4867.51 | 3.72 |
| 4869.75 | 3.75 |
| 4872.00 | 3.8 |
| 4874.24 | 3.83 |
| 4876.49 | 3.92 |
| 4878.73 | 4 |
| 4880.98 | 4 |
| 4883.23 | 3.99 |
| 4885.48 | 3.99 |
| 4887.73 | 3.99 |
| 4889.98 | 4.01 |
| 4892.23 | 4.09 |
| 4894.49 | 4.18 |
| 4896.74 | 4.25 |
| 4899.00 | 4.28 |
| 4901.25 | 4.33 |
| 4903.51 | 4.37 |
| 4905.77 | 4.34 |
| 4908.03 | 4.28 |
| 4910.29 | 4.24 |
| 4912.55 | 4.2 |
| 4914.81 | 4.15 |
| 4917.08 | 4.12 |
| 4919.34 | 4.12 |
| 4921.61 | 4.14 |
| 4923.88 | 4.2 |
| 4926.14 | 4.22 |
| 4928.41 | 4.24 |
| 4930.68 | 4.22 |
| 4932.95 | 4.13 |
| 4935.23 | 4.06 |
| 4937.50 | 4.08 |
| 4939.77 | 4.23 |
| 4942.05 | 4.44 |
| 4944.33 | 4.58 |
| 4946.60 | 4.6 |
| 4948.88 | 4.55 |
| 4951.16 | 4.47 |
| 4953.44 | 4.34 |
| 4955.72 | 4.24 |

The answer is 1.85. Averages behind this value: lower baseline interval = 4.15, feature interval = 3.91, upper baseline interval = 4.1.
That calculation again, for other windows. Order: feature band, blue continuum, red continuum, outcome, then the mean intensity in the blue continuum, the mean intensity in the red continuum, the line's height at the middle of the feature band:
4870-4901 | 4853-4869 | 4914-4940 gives -0.2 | 3.91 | 4.16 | 4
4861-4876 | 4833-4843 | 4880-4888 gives 0.9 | 4.2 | 3.99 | 4.06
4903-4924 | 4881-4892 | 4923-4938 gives -0.6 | 4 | 4.17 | 4.1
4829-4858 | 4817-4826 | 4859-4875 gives -0.6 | 4.35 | 3.83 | 4.1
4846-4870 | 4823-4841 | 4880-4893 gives 0.9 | 4.26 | 4.01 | 4.14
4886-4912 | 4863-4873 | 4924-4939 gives -1.6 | 3.78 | 4.17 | 3.97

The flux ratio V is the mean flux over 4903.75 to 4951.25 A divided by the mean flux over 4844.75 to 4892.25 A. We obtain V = 1.1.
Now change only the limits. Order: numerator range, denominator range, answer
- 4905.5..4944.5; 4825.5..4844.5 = 0.99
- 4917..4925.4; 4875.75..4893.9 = 1.04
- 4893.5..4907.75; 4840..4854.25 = 1.02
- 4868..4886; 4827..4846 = 0.92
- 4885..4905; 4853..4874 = 1.08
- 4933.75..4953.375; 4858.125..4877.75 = 1.14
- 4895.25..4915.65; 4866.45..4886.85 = 1.10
